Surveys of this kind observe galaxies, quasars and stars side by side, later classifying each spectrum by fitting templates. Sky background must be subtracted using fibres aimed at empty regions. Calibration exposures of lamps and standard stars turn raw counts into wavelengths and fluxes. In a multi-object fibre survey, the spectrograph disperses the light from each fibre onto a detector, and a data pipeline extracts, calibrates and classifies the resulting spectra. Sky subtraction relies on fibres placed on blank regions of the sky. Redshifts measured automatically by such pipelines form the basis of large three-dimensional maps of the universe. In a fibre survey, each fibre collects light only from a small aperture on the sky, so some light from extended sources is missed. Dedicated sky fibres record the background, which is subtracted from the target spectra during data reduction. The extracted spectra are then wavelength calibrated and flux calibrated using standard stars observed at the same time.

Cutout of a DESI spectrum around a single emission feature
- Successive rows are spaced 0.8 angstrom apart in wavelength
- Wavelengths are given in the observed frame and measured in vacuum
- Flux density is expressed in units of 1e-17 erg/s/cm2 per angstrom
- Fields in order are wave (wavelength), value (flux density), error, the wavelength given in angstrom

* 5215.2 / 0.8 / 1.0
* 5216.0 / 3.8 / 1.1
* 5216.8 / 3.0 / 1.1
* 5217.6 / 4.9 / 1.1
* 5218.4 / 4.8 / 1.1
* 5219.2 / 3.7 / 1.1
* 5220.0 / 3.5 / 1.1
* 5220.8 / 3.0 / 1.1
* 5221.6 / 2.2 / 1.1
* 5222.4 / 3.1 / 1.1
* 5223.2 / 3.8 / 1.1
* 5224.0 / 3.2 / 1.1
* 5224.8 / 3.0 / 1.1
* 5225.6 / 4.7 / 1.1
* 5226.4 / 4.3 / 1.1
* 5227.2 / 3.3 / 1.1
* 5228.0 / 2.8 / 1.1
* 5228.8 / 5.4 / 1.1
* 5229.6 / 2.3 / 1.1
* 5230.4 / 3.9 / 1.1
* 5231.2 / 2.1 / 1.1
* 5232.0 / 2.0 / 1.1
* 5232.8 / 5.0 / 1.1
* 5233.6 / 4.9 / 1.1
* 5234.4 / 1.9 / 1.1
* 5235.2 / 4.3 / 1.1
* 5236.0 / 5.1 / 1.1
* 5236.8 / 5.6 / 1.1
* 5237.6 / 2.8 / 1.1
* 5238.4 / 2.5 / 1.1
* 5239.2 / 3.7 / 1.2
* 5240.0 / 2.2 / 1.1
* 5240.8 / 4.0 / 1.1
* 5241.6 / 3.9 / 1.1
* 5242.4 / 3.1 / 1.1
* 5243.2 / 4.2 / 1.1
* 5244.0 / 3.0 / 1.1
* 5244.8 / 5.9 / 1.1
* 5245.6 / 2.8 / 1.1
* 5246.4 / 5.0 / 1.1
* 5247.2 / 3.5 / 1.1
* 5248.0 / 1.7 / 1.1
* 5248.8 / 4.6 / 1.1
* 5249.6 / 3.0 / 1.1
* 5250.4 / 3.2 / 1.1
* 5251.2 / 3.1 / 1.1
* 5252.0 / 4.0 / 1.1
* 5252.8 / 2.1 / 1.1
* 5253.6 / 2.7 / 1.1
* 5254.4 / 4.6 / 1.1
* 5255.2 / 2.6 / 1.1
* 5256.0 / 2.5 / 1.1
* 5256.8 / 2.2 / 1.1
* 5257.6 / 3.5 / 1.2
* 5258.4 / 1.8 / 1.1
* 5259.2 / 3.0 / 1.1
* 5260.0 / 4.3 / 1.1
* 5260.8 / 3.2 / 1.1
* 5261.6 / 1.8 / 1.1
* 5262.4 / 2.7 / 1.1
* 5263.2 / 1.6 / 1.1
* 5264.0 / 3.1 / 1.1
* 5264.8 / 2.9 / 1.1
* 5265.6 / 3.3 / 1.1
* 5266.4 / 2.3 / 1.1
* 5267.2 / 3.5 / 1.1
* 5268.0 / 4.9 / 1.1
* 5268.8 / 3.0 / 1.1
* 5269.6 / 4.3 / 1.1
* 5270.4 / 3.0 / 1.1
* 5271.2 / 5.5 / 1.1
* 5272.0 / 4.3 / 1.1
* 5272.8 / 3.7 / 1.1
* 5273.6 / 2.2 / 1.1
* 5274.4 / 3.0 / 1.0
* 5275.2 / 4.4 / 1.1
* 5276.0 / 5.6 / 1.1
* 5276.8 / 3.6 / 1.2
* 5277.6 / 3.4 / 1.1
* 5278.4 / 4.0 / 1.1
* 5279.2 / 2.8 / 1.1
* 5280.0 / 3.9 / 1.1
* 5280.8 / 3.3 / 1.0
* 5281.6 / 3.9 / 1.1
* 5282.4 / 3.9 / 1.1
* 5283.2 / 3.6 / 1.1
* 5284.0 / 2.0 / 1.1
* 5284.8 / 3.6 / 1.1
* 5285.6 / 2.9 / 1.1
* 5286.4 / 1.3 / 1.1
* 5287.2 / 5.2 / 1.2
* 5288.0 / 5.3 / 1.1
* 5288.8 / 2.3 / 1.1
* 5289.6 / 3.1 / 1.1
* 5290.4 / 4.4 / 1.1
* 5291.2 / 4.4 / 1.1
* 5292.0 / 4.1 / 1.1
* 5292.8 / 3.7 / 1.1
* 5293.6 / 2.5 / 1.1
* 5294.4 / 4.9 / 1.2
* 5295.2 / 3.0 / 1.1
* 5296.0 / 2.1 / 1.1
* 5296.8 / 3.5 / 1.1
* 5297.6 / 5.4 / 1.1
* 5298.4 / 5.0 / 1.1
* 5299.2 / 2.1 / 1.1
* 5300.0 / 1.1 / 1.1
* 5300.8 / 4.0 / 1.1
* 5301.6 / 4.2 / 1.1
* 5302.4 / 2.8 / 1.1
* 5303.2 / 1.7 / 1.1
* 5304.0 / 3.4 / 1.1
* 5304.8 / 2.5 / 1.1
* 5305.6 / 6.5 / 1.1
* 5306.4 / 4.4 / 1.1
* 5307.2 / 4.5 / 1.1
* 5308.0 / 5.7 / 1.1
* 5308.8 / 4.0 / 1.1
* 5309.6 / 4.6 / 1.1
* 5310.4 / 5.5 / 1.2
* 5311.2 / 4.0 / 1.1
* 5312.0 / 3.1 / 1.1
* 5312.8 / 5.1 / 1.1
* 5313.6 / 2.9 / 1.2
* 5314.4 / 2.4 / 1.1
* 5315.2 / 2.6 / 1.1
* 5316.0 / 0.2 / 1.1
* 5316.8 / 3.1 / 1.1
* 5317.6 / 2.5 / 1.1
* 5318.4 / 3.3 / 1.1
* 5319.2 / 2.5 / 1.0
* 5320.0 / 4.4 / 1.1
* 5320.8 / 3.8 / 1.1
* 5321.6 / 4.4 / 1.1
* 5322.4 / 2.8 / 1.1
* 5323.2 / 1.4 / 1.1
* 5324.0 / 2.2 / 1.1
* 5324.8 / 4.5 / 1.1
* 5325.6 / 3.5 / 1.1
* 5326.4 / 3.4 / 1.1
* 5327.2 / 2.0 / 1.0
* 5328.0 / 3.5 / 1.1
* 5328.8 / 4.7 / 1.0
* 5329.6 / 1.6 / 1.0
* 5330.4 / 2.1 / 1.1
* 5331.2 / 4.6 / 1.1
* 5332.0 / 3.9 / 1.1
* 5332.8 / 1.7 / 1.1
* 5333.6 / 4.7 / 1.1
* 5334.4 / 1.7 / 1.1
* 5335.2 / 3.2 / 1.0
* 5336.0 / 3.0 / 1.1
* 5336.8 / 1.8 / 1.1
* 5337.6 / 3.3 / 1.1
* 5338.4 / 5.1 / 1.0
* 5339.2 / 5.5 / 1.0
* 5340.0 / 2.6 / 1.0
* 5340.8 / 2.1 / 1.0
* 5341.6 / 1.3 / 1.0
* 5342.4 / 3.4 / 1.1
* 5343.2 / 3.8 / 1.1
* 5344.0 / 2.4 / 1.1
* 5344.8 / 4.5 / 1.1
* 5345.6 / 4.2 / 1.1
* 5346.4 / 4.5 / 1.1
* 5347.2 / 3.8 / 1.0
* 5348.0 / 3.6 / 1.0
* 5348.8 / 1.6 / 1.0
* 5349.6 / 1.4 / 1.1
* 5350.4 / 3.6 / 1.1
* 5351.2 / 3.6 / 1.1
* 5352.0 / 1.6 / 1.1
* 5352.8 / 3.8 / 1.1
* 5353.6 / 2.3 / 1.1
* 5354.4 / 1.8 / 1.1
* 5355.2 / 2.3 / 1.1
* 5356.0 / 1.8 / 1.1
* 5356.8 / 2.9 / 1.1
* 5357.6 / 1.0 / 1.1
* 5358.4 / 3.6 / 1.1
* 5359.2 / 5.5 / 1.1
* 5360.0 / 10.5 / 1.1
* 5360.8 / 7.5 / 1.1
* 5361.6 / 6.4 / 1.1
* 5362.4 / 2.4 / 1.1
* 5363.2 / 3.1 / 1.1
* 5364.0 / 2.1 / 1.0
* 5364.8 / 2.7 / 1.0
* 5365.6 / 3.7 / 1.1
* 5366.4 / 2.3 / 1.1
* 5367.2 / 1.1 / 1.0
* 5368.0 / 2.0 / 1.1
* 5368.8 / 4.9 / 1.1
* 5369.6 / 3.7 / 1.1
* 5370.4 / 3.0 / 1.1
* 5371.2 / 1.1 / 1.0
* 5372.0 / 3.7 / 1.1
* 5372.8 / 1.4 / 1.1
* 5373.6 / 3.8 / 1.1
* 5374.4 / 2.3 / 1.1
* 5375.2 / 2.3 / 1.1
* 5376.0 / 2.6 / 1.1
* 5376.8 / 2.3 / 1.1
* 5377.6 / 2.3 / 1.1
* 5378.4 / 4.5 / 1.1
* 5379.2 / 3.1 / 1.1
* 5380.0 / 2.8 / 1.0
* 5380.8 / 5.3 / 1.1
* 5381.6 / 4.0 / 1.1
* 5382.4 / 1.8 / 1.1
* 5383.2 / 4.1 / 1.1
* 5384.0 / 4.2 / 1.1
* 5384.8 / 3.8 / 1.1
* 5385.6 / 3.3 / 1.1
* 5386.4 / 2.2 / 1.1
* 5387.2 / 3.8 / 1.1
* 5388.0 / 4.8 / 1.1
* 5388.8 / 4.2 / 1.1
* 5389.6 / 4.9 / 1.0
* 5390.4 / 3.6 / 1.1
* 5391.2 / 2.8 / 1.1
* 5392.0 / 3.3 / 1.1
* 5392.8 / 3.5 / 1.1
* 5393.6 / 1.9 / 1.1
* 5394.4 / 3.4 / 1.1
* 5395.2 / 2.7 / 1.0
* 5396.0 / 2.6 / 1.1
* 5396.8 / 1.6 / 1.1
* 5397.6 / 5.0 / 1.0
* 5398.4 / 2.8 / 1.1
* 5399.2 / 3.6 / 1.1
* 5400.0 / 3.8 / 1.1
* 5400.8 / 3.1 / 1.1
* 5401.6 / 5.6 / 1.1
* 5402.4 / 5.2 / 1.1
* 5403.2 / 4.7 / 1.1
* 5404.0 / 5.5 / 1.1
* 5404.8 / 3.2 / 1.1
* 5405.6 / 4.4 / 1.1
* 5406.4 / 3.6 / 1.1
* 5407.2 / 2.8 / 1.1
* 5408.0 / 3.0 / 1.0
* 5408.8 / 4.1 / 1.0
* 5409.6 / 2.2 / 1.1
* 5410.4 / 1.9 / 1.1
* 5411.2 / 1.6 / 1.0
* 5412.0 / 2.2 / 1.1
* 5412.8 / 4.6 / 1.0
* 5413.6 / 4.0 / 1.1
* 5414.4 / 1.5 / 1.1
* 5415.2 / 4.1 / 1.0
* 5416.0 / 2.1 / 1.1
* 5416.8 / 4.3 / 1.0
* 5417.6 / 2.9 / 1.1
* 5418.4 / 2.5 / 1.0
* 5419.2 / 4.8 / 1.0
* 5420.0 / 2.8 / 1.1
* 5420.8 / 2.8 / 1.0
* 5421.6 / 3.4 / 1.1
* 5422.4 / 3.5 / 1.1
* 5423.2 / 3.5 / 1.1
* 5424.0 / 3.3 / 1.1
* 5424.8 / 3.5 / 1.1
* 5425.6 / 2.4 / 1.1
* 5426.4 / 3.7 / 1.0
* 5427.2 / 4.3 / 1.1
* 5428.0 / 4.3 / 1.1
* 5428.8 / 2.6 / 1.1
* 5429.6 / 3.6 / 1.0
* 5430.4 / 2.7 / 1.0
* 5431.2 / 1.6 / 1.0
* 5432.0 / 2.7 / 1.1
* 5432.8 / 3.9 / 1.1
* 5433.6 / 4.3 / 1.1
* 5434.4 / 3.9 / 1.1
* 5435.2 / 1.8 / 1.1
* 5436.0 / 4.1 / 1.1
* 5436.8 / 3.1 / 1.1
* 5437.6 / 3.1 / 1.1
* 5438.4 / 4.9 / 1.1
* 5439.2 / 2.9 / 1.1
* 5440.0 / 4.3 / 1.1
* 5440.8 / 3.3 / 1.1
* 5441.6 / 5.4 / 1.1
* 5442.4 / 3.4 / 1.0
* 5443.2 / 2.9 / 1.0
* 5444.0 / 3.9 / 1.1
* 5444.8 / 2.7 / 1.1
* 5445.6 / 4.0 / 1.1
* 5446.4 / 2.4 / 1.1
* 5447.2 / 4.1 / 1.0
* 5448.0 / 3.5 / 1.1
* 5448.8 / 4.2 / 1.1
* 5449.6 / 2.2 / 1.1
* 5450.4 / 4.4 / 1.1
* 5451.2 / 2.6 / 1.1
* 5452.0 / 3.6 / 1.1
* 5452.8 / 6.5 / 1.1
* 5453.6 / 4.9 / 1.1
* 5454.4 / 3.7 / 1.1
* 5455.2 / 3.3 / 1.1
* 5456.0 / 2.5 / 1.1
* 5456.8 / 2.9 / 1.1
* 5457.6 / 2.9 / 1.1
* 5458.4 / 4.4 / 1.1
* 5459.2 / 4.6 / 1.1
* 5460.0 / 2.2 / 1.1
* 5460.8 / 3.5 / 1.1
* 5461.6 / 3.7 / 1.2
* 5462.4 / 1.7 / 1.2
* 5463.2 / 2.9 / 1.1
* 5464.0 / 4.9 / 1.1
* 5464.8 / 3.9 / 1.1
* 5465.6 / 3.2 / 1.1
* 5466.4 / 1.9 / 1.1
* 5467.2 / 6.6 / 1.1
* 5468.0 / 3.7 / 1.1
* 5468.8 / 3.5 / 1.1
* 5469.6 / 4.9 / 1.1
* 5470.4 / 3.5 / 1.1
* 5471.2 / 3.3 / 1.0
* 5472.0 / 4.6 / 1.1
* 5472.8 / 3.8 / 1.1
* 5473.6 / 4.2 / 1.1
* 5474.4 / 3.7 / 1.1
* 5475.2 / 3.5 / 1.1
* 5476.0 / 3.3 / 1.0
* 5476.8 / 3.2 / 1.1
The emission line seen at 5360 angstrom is H-beta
